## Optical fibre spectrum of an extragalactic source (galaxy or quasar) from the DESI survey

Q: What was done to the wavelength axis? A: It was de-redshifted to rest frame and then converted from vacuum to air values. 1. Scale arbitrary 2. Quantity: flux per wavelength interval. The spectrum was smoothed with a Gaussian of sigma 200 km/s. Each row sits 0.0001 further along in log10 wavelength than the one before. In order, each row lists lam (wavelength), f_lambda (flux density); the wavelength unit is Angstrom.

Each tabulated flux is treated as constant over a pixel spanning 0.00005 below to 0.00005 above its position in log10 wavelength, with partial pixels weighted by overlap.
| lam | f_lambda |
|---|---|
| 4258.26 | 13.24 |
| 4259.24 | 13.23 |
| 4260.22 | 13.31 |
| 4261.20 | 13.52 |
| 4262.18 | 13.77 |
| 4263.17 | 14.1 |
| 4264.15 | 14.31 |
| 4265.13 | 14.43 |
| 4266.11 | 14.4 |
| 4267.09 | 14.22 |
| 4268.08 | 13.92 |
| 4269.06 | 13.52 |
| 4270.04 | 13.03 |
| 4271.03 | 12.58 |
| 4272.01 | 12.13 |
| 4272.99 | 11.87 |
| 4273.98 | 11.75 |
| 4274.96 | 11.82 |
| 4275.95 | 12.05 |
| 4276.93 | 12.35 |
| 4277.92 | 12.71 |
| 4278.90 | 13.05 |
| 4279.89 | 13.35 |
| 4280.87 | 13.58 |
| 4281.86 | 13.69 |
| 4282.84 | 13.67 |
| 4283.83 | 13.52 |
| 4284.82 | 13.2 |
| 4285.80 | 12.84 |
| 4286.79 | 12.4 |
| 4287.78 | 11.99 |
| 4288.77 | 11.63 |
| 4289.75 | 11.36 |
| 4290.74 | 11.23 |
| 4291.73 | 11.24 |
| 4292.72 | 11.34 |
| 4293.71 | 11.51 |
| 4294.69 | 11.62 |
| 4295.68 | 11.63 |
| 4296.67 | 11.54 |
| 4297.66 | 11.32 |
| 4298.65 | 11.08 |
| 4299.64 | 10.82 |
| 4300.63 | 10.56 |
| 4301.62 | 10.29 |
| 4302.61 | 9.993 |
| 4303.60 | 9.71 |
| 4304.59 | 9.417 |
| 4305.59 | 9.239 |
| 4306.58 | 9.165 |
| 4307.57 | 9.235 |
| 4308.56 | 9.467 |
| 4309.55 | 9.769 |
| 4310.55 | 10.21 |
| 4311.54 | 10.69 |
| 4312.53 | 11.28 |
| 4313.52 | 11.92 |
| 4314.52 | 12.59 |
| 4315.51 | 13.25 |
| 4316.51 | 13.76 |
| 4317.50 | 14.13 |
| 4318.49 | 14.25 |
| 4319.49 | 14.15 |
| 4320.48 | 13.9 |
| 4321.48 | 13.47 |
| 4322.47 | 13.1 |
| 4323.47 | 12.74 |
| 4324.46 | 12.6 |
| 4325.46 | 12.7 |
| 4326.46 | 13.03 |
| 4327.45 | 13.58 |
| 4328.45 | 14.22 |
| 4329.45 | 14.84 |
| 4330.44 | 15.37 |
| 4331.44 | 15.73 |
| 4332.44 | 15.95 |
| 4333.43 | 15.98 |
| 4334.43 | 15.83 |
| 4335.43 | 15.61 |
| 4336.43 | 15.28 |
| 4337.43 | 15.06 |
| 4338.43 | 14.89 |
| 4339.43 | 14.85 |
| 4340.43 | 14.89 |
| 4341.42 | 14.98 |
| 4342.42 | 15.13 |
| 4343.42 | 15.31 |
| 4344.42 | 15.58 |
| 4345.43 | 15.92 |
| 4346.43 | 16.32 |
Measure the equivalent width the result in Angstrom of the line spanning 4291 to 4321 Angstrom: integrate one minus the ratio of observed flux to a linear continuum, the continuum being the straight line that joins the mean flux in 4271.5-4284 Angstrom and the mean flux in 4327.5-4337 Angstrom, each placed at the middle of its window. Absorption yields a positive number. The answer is 5.92 Angstrom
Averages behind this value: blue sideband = 12.7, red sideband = 15.3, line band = 11.3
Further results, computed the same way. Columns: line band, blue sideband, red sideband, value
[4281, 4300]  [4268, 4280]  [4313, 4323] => 1.3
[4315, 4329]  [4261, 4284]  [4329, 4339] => 1.4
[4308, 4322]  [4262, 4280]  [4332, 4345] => 2.2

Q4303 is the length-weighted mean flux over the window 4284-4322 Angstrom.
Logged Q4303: 11.5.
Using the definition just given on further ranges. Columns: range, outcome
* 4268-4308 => 11.8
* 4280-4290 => 12.9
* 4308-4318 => 11.7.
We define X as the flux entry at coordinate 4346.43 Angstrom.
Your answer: 16.32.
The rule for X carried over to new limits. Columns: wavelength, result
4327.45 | 13.58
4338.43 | 14.89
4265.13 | 14.43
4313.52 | 11.92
